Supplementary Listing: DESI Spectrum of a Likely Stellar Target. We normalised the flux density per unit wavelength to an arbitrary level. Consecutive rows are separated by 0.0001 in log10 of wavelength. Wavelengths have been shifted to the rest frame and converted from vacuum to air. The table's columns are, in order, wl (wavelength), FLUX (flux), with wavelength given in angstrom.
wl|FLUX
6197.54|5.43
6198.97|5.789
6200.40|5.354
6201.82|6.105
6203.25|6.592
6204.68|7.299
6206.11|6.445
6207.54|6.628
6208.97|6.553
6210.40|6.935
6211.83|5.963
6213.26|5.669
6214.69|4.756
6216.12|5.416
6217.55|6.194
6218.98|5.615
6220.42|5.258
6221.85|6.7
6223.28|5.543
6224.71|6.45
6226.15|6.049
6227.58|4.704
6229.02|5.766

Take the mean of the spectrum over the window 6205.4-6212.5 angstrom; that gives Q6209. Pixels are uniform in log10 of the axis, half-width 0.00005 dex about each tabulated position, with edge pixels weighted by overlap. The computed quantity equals 6.51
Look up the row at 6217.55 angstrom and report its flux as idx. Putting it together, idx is 6.194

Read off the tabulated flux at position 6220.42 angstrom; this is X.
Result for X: 5.258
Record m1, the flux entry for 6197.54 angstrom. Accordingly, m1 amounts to 5.43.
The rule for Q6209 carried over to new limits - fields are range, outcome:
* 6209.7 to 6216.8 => 5.75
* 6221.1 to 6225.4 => 6.23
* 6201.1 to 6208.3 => 6.61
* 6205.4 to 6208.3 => 6.53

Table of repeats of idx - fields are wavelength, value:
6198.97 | 5.789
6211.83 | 5.963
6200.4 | 5.354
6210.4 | 6.935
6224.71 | 6.45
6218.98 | 5.615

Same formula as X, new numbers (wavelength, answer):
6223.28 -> 5.543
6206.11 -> 6.445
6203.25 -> 6.592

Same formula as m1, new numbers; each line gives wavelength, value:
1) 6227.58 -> 4.704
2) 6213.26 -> 5.669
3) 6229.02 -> 5.766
